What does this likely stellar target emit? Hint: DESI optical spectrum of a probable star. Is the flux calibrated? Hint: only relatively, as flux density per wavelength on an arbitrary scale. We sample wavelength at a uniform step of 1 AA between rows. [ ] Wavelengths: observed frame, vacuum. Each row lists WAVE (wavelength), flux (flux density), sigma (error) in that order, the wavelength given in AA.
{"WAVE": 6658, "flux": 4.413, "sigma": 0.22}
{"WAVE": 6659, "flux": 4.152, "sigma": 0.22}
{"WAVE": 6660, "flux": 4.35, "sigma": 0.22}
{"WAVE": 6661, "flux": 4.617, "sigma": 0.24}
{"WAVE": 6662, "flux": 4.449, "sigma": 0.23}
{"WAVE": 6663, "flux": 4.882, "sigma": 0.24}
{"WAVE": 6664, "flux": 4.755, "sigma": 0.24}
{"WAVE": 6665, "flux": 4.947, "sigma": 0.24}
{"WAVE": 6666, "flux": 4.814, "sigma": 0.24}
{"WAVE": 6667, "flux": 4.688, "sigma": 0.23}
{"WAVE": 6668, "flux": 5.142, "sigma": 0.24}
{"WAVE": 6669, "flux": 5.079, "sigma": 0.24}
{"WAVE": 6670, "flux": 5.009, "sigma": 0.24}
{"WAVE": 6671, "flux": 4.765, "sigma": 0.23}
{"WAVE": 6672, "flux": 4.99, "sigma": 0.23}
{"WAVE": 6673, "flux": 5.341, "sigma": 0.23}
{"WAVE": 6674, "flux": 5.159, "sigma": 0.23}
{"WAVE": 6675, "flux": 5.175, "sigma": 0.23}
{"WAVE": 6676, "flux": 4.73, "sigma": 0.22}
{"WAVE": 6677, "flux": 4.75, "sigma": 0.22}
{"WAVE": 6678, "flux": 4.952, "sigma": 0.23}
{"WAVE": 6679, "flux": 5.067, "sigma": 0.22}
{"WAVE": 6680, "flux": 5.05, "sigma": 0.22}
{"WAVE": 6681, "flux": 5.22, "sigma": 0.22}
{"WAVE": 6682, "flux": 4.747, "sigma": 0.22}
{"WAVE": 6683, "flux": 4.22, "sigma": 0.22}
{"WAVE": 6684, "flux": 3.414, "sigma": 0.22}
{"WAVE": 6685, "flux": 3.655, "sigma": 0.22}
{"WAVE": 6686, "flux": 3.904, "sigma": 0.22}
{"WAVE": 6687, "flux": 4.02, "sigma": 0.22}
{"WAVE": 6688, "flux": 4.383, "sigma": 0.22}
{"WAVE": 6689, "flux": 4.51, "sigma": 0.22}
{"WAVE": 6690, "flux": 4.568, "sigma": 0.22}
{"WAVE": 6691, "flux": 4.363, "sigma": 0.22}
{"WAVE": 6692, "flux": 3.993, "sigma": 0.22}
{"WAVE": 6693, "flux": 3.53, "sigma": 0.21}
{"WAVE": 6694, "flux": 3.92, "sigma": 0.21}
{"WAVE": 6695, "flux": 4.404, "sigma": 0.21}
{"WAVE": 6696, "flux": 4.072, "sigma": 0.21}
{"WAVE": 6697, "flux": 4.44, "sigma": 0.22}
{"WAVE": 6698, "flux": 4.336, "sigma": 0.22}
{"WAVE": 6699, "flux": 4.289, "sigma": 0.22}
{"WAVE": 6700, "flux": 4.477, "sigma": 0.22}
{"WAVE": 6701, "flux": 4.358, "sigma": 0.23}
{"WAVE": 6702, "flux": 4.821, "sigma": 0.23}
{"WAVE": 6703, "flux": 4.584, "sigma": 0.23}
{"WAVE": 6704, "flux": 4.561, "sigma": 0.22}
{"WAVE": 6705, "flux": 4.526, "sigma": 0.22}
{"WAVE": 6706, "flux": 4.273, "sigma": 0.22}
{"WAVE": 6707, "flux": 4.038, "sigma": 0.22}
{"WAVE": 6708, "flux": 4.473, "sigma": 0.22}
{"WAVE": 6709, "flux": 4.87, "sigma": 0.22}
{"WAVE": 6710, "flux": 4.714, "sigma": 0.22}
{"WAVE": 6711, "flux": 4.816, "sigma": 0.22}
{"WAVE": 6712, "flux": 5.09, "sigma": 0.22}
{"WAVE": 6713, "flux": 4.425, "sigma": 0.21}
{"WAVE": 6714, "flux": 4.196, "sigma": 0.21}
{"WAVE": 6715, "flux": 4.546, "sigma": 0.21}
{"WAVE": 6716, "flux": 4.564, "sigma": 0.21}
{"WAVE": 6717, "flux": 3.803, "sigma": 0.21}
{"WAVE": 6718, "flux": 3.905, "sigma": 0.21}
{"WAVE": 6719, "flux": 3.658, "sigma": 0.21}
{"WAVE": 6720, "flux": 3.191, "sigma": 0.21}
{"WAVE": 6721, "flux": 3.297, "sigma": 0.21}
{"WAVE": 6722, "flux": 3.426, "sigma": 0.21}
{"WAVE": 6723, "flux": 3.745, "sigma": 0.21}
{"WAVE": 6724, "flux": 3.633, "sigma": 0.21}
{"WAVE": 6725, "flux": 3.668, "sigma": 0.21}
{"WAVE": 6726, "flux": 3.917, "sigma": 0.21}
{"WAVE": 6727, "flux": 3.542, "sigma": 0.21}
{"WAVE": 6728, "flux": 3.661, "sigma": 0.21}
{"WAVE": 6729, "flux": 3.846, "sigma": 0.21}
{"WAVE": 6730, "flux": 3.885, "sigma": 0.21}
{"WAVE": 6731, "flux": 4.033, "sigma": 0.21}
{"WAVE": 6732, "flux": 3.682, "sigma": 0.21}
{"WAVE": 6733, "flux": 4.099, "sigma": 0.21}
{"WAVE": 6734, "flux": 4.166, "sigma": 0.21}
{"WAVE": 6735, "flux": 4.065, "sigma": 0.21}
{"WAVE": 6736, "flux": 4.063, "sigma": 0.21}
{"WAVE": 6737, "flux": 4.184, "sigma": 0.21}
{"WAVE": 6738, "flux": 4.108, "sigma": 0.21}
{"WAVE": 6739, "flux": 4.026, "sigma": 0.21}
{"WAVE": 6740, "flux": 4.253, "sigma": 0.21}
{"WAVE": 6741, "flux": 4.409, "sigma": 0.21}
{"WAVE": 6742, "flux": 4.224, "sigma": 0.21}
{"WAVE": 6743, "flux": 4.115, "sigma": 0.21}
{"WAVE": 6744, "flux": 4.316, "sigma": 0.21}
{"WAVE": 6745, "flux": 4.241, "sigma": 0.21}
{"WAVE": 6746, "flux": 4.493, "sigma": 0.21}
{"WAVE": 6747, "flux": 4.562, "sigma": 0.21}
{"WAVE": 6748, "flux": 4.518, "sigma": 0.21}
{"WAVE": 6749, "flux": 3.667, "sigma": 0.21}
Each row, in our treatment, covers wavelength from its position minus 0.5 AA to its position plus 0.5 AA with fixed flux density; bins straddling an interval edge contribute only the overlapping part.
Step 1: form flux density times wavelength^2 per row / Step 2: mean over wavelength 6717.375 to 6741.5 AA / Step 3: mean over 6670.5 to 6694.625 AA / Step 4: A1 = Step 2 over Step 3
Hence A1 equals 0.87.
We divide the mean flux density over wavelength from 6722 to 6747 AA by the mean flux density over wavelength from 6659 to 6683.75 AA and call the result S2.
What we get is 0.83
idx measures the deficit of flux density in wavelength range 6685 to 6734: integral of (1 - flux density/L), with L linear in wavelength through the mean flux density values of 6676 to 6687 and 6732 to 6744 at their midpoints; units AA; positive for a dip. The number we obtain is 2.0 AA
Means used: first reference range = 4.49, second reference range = 4.14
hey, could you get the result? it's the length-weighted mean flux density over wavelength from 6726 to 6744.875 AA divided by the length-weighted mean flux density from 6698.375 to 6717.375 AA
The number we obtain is 0.90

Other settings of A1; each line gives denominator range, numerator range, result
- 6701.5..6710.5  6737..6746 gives 0.94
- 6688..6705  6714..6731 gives 0.88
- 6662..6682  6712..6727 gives 0.80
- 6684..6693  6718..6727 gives 0.88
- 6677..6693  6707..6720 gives 1.00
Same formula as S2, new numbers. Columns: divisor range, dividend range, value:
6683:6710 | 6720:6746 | 0.92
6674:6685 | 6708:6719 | 0.95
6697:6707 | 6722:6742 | 0.89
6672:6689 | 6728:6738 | 0.86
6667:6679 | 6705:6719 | 0.88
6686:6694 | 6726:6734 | 0.93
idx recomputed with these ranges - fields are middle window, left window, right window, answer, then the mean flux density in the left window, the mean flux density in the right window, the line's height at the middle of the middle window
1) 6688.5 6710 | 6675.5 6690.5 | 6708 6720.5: 0.2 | 4.48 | 4.32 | 4.4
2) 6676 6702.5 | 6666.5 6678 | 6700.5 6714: 2.3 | 4.98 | 4.57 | 4.78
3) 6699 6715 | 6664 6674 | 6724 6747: -0.4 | 4.97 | 4.05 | 4.44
